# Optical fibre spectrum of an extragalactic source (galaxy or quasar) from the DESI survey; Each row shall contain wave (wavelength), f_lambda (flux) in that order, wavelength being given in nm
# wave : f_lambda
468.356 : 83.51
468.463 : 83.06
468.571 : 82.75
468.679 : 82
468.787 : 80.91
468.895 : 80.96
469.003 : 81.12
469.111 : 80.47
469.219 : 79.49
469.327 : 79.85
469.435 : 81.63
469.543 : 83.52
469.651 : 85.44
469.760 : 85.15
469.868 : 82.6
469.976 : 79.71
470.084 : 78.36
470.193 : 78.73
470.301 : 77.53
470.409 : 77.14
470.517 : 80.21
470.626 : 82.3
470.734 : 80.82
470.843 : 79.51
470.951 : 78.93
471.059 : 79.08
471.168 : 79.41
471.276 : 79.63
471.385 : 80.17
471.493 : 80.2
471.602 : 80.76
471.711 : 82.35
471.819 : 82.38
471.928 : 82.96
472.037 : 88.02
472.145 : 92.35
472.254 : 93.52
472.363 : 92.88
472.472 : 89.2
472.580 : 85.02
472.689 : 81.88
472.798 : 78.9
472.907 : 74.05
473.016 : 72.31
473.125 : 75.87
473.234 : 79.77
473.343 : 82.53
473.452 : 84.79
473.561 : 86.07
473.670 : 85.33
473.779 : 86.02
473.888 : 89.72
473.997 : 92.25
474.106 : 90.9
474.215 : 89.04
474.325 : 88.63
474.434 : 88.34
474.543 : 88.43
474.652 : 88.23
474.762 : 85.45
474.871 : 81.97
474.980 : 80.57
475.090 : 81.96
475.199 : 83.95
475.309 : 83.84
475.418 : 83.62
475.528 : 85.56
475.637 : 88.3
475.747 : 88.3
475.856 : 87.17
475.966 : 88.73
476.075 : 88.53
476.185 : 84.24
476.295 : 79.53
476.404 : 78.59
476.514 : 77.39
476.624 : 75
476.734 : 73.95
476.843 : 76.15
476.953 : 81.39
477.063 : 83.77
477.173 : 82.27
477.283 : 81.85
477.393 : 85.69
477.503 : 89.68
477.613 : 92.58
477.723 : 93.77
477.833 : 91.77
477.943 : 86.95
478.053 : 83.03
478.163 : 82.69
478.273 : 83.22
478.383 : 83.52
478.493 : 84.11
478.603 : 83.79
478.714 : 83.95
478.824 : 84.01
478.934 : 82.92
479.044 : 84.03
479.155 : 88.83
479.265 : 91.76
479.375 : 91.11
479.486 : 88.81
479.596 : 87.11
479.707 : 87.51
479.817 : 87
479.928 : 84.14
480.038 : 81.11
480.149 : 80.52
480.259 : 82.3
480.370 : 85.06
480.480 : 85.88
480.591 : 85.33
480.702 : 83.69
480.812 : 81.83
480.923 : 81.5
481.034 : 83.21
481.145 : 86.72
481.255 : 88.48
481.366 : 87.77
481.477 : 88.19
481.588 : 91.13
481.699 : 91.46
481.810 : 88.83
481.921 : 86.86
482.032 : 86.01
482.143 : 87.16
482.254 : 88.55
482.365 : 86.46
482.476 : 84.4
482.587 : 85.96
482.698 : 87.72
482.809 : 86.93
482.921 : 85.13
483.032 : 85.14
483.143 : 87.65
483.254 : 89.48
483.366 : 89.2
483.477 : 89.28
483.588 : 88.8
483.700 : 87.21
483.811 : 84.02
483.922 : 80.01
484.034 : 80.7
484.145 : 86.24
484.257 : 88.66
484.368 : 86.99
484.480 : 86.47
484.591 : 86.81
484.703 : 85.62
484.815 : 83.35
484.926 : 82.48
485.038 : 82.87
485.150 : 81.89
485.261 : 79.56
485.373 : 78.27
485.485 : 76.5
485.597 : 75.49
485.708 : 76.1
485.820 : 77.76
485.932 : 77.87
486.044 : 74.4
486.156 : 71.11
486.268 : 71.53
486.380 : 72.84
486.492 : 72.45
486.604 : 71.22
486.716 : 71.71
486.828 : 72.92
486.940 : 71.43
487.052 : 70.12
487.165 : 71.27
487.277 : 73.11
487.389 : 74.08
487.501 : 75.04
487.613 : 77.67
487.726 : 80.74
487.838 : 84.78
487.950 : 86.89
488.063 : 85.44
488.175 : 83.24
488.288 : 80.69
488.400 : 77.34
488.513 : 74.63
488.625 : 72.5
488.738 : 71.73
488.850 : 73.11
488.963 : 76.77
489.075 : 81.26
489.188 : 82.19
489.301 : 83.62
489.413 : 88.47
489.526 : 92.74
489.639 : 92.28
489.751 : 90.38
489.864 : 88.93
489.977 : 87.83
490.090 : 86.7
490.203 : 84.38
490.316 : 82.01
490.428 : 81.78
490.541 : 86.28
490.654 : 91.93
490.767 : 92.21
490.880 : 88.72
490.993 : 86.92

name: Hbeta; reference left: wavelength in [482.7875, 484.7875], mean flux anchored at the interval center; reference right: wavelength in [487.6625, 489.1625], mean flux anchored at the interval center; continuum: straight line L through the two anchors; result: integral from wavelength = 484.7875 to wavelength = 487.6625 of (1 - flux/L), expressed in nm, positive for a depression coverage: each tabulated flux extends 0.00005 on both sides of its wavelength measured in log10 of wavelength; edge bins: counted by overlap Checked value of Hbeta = 0.25 nm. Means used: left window 86.3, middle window 75.4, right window 79.2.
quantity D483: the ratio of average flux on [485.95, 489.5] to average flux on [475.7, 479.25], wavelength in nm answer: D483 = 0.9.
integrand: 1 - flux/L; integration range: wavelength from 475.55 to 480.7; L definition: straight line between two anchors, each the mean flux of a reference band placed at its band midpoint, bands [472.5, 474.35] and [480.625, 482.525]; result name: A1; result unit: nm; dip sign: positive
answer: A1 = 0.04 nm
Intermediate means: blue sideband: 83.7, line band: 84.7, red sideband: 86.6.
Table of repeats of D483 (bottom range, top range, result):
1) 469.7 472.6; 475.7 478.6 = 1.02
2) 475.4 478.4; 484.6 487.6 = 0.90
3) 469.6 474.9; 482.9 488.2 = 0.96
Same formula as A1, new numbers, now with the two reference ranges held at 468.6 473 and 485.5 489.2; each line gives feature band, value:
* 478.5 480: -0.143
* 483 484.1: -0.126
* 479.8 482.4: -0.252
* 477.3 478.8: -0.133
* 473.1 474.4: -0.086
